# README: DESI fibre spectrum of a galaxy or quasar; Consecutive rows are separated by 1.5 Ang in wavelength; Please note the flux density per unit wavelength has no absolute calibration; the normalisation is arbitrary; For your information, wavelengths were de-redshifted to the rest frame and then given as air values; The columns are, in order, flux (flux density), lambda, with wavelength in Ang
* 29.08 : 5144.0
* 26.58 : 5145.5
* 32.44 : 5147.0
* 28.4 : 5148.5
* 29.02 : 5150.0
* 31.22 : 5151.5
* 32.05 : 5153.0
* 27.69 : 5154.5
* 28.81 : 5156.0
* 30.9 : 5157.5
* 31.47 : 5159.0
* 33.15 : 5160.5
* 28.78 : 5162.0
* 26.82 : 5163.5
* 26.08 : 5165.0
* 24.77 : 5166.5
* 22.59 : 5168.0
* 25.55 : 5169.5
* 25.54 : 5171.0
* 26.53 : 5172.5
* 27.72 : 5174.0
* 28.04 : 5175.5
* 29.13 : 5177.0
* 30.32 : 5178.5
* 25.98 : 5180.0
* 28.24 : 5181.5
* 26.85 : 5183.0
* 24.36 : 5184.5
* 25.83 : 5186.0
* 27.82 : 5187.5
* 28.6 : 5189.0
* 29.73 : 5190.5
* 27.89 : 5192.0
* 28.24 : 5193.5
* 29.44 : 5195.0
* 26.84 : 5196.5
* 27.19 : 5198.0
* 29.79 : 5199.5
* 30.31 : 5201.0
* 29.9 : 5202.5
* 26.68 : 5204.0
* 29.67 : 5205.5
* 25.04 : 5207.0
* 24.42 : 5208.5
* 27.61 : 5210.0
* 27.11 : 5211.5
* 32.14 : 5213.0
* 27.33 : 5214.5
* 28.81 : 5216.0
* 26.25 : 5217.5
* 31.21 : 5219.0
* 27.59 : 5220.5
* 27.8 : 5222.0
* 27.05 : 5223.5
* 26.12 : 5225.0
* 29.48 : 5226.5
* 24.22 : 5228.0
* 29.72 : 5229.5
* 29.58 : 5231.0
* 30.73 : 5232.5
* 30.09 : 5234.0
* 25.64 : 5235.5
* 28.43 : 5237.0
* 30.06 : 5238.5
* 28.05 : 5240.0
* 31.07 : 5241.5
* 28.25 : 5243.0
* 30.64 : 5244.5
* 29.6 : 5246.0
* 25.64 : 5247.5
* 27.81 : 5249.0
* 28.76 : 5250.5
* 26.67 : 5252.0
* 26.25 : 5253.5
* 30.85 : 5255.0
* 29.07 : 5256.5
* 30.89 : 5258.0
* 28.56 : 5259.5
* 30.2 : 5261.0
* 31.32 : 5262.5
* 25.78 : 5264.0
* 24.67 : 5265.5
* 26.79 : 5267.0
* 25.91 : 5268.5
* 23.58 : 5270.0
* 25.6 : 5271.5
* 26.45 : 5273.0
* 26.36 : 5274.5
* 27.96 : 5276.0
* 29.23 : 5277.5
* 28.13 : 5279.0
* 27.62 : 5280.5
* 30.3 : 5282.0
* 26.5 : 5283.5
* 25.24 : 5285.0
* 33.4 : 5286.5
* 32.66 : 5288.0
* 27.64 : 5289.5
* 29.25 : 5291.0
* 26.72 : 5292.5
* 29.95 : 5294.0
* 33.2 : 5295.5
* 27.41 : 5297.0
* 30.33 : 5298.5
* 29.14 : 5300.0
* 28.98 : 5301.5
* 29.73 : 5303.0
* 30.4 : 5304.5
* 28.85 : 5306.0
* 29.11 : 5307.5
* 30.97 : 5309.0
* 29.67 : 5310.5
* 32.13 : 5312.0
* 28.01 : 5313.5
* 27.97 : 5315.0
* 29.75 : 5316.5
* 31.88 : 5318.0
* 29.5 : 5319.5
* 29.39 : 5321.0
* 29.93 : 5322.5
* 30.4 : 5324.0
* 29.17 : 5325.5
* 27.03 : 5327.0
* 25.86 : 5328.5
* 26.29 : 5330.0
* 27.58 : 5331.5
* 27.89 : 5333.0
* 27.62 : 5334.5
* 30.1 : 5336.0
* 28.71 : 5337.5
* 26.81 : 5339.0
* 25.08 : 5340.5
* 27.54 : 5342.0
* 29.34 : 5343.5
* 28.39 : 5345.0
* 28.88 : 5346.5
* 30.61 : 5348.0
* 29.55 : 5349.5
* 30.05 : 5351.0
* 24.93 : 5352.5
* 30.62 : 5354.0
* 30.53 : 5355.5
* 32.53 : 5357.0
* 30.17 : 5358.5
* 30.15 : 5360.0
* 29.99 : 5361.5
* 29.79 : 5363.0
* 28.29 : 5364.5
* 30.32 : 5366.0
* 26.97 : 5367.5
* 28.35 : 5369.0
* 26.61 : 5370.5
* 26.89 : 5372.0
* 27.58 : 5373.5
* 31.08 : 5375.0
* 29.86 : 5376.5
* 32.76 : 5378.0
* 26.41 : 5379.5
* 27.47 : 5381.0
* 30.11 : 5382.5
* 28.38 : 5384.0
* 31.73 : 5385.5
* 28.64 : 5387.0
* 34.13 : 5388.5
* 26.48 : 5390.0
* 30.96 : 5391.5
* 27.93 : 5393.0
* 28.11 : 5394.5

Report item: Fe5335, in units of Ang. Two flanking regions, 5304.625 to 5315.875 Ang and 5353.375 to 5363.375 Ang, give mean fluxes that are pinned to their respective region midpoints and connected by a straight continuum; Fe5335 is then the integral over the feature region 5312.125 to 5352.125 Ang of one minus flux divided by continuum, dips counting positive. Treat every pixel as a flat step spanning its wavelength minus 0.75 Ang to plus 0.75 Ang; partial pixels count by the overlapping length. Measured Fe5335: 1.9 Ang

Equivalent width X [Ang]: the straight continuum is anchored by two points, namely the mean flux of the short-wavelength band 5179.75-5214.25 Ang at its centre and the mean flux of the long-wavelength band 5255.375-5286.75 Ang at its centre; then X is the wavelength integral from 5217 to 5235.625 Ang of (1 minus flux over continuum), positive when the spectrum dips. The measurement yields -0.3 Ang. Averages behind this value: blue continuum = 27.8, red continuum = 27.7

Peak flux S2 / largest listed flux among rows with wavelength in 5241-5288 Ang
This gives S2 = 33.4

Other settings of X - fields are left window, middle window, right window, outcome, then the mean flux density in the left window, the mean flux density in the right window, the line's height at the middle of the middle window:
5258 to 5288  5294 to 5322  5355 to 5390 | -1.4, 27.8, 29.4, 28.4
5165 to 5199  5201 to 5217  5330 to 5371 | -0.3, 27.1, 28.8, 27.4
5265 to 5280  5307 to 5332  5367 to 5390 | -1.3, 26.5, 29.1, 27.6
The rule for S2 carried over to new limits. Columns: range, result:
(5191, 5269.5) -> 32.14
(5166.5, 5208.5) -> 30.32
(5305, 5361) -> 32.53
